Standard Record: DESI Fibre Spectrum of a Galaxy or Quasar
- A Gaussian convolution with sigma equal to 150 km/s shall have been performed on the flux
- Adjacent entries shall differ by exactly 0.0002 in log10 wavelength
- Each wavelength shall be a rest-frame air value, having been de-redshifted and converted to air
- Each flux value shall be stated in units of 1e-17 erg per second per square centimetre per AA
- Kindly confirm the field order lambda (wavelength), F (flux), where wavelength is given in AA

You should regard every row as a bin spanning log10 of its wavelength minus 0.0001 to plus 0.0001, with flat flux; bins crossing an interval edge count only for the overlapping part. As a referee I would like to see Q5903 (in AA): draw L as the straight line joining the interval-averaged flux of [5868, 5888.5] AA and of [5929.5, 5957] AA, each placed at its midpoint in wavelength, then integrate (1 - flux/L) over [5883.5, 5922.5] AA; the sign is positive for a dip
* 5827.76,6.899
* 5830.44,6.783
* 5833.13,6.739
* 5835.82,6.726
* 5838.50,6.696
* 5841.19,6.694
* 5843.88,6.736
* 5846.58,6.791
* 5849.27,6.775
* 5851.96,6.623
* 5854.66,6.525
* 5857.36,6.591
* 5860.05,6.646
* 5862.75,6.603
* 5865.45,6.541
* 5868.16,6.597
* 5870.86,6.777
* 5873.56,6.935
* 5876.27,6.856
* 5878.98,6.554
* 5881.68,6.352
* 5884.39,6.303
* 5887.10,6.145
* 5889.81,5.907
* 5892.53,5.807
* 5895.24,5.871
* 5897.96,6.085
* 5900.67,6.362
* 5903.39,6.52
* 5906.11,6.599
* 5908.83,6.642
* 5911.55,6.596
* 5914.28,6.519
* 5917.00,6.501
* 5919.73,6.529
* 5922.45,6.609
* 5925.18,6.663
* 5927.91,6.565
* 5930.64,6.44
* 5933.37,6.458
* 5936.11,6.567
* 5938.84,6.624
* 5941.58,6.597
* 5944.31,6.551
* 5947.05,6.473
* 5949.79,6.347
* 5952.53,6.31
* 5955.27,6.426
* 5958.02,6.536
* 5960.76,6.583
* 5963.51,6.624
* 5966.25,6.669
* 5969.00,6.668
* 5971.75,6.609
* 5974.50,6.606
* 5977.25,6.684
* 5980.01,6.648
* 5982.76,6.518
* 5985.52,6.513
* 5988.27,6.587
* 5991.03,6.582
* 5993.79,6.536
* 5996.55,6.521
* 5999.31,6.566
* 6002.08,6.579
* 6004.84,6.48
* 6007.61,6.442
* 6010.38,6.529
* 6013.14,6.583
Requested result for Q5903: 1.2 AA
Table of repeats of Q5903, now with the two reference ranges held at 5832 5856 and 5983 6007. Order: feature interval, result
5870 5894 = 0.96 AA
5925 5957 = 0.49 AA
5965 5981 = -0.20 AA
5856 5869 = 0.17 AA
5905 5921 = 0.15 AA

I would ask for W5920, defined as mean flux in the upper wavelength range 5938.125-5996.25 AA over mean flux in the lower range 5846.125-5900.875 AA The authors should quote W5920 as 1.02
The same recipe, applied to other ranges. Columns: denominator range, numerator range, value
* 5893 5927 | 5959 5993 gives 1.03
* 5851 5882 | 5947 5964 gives 0.97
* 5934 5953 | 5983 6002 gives 1.01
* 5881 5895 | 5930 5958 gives 1.07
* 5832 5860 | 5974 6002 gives 0.98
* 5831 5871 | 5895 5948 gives 0.97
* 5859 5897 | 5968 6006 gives 1.03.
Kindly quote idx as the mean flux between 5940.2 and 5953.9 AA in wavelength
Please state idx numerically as 6.46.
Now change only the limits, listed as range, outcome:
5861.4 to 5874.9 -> 6.69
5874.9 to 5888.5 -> 6.44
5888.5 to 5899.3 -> 5.91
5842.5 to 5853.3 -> 6.73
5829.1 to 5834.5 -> 6.75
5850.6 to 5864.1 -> 6.6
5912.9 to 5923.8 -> 6.54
